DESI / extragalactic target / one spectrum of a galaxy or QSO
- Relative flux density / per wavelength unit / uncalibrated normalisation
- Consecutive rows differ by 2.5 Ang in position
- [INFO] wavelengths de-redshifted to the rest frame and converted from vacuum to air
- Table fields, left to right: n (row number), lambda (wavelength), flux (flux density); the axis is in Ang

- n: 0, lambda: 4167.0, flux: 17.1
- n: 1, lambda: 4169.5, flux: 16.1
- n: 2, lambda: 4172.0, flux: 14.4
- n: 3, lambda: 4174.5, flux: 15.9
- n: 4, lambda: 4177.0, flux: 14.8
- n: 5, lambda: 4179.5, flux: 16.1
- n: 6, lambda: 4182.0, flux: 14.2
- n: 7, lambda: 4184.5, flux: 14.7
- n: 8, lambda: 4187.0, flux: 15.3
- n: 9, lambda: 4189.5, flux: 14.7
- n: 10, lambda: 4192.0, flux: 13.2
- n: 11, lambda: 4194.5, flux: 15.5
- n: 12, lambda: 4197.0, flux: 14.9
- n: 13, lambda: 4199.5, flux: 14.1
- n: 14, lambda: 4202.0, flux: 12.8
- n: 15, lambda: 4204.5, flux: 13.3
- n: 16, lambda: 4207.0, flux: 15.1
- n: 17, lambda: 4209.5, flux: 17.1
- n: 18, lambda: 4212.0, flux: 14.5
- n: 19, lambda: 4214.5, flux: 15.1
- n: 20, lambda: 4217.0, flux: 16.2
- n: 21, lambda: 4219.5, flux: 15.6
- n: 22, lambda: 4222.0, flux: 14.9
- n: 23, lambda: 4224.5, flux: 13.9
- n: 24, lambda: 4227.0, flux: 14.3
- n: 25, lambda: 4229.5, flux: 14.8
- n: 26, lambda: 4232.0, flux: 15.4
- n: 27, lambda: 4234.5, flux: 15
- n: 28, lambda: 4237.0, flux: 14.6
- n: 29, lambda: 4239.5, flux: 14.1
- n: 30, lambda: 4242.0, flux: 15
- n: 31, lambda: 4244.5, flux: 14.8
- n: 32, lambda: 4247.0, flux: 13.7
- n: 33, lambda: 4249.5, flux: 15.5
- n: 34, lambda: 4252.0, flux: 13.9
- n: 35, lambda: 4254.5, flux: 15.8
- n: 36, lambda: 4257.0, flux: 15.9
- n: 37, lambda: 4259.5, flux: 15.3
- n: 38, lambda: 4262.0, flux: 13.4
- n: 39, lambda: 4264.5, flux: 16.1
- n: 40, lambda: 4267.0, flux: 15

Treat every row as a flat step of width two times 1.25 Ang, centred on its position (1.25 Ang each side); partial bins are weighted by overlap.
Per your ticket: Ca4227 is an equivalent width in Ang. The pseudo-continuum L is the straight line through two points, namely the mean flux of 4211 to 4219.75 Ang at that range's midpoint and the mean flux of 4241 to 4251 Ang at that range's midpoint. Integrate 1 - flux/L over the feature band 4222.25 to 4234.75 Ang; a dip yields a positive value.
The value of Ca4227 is 0.3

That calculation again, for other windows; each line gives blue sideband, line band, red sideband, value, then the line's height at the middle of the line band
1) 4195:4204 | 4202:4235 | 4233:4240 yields -1.4 Ang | 14.3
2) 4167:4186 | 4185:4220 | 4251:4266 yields 1.0 Ang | 15.2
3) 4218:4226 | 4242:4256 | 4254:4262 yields 0.4 Ang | 15.2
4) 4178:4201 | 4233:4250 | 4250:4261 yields 0.5 Ang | 15.1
